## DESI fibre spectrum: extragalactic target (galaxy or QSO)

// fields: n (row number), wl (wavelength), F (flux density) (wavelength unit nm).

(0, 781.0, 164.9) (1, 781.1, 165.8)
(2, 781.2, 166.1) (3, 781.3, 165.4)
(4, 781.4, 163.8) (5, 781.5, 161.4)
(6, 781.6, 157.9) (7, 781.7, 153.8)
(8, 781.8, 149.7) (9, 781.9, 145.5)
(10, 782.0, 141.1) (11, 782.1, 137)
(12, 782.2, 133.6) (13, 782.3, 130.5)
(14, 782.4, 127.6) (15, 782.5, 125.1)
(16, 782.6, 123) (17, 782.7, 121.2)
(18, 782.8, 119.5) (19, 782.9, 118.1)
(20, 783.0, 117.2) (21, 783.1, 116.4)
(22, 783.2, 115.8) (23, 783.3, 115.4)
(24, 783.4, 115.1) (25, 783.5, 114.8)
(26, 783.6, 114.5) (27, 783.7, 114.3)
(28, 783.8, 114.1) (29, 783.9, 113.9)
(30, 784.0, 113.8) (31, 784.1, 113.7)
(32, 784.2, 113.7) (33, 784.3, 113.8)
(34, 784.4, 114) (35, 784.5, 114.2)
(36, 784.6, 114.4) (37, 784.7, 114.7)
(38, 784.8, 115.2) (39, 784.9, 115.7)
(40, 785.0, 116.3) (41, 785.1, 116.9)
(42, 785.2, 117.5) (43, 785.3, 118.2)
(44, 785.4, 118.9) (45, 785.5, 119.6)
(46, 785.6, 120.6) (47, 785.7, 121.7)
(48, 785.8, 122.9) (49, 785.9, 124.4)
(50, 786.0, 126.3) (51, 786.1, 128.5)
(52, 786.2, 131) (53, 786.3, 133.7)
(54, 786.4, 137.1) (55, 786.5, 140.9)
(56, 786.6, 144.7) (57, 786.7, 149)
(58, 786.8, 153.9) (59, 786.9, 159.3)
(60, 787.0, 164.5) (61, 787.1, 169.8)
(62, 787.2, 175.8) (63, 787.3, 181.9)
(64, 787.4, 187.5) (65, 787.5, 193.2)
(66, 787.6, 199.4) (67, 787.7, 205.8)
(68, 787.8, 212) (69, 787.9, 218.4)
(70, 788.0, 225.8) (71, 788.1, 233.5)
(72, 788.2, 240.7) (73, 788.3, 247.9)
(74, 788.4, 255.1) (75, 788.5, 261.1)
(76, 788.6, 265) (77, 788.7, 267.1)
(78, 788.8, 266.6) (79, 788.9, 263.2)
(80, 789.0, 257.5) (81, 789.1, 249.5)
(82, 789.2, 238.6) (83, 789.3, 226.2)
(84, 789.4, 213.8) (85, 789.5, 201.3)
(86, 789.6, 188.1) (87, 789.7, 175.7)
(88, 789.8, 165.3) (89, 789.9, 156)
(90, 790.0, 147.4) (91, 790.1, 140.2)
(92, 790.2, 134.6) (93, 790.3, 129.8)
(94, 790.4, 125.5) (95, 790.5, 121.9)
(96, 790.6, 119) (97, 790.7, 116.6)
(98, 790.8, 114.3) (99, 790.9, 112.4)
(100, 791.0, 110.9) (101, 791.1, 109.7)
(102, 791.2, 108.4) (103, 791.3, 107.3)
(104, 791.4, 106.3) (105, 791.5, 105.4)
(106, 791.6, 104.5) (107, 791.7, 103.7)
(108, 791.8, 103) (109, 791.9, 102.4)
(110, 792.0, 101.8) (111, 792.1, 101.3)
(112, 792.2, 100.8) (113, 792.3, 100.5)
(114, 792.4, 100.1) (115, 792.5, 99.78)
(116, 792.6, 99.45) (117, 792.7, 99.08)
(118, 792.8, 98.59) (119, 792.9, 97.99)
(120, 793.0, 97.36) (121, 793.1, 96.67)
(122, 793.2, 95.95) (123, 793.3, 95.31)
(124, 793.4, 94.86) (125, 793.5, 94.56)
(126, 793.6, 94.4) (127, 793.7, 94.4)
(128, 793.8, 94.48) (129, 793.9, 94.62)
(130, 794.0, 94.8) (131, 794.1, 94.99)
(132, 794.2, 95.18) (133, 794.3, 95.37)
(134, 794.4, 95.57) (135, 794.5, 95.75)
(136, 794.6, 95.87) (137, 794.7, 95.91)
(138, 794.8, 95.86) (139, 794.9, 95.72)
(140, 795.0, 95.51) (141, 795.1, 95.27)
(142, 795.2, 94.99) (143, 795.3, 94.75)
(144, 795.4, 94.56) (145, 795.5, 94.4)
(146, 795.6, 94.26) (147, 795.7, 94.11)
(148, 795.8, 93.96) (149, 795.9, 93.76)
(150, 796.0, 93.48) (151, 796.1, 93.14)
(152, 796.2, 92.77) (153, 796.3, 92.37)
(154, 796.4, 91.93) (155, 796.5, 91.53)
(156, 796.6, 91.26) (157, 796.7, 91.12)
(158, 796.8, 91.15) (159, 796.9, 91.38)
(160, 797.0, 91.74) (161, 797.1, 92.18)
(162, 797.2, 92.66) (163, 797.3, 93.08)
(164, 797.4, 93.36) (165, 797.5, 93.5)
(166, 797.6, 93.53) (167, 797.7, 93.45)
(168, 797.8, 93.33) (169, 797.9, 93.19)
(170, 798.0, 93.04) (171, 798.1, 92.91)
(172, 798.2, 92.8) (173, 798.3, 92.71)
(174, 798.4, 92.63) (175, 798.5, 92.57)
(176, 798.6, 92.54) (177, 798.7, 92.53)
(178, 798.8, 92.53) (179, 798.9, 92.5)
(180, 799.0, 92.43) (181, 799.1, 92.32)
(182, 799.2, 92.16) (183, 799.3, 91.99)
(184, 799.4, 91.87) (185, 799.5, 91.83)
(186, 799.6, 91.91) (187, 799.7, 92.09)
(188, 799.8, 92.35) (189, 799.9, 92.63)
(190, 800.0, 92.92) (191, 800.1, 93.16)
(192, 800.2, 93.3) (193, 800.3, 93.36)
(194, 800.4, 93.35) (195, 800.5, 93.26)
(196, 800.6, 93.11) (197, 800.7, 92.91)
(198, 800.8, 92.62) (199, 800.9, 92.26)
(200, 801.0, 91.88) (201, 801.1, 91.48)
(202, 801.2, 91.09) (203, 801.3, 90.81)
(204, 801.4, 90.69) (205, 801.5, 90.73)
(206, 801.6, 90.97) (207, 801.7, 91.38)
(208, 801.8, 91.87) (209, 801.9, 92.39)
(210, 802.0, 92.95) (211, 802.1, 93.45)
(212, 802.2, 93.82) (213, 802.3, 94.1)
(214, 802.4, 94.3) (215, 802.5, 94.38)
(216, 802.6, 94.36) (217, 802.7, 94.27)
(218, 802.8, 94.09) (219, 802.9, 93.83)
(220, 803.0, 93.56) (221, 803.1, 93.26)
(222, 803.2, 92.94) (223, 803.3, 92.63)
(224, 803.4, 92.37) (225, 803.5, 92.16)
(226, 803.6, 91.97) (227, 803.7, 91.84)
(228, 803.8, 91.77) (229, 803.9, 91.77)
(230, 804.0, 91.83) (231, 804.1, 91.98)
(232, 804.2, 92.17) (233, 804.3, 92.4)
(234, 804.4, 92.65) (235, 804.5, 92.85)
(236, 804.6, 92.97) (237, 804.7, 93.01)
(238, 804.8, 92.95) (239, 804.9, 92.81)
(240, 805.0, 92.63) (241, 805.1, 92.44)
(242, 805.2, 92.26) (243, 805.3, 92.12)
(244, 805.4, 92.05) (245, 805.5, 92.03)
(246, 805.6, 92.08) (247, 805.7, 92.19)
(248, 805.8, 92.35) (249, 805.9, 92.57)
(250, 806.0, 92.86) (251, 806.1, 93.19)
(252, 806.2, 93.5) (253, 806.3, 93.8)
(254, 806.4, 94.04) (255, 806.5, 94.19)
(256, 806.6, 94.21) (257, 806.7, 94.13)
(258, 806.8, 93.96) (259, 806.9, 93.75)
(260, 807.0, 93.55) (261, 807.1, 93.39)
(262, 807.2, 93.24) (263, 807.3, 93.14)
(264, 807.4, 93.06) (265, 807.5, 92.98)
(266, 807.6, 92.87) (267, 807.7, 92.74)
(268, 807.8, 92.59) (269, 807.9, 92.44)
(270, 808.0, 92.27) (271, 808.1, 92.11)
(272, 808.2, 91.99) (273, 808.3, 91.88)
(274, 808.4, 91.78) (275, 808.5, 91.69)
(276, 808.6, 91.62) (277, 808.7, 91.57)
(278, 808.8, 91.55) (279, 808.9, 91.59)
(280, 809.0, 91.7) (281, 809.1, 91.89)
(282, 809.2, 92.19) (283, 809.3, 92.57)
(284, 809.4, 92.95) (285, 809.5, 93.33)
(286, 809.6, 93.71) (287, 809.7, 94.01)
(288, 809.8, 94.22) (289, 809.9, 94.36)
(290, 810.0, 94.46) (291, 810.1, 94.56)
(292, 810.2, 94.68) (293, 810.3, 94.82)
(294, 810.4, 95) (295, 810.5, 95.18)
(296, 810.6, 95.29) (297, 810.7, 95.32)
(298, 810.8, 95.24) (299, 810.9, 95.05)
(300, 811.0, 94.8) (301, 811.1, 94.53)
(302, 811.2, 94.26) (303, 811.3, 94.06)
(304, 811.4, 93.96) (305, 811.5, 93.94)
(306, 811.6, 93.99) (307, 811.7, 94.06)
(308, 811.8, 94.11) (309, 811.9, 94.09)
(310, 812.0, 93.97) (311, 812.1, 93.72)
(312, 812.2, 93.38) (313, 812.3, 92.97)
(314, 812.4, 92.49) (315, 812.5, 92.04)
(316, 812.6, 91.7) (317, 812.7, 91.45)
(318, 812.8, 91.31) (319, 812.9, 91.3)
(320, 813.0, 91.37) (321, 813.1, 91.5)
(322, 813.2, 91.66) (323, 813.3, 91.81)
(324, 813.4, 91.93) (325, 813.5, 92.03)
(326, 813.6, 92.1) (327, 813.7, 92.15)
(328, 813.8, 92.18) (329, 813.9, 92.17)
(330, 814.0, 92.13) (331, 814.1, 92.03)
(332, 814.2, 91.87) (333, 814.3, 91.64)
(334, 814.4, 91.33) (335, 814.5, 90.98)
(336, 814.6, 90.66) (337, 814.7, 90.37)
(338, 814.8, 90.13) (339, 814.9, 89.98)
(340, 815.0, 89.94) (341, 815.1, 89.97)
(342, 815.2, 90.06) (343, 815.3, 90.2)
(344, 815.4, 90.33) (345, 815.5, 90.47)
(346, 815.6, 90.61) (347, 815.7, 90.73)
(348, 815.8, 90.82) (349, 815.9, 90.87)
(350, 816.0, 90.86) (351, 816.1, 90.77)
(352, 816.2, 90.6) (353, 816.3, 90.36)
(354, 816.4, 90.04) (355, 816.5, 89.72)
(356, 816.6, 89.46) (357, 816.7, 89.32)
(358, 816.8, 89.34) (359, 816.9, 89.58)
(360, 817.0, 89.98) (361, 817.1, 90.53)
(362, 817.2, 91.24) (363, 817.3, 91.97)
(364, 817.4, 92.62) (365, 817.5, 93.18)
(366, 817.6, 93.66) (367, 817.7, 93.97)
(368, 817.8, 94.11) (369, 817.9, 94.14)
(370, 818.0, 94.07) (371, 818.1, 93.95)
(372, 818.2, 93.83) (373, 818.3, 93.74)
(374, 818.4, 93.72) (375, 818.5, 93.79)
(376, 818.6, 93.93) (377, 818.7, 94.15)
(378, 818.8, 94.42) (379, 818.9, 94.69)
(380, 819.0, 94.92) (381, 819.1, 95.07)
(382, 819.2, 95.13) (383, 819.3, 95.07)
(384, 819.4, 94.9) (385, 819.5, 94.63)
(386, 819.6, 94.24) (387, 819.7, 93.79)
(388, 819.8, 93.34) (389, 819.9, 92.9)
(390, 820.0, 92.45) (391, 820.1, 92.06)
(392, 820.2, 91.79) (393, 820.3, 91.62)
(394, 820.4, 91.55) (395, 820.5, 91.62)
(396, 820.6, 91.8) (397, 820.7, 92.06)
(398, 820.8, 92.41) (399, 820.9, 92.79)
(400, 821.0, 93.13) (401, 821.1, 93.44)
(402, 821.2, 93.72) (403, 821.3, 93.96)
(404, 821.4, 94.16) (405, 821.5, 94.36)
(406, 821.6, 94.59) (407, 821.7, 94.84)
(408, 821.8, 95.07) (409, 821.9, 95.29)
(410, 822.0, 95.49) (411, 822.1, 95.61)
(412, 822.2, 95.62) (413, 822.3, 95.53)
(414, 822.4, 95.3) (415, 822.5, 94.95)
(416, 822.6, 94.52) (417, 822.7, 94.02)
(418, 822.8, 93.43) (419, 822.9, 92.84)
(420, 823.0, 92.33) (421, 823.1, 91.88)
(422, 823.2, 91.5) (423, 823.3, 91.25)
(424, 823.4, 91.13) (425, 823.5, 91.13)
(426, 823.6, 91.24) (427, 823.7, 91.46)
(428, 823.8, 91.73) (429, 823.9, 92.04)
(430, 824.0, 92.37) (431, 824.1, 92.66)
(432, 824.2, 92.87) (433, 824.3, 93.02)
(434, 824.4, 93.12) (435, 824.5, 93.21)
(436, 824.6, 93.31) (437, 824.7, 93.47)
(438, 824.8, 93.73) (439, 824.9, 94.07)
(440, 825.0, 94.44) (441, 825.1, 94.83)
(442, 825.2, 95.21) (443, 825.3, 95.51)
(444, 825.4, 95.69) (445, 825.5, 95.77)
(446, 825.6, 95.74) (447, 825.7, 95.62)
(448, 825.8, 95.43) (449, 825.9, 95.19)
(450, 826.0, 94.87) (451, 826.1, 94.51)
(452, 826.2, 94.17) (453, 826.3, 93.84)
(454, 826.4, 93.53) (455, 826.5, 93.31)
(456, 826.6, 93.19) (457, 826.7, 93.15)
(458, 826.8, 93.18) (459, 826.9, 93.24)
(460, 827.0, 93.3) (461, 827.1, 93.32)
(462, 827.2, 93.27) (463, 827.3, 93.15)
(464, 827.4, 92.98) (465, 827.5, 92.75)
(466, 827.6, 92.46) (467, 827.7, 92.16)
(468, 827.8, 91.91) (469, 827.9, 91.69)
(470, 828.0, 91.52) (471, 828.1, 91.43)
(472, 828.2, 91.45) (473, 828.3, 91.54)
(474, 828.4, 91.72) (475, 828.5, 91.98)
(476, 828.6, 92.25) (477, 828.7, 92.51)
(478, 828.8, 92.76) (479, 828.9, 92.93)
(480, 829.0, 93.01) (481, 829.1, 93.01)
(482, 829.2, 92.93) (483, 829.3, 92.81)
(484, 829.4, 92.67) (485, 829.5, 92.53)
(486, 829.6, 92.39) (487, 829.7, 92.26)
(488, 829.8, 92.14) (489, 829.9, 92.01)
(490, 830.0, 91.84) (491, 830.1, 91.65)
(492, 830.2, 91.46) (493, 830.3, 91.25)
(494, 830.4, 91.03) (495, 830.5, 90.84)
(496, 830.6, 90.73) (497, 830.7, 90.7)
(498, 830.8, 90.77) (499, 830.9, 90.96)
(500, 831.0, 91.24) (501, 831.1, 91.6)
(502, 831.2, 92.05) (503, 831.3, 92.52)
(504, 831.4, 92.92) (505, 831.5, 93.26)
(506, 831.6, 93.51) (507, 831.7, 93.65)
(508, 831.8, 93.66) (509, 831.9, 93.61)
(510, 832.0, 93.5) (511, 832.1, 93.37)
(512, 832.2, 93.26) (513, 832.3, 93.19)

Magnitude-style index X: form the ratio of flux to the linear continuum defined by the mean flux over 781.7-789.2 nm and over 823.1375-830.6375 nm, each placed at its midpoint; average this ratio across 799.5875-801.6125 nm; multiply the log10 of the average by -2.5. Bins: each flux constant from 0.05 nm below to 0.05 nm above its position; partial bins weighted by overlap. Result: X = 0.39 mag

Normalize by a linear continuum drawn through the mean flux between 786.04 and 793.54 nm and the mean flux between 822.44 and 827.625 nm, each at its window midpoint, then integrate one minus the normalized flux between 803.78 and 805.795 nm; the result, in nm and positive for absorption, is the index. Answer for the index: 0.575 nm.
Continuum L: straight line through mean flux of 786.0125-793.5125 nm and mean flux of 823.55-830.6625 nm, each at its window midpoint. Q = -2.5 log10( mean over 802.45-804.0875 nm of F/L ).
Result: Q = 0.39 mag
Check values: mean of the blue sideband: 156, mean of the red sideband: 93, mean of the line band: 92.9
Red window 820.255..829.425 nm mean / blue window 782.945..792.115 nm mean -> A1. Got 0.62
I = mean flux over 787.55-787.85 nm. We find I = 206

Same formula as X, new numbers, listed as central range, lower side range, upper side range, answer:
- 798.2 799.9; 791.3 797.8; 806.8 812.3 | 0.03 mag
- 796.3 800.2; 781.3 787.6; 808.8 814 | 0.21 mag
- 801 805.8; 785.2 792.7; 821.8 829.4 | 0.39 mag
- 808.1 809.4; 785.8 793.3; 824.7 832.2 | 0.34 mag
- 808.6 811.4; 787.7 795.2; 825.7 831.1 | 0.24 mag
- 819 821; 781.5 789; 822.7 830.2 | 0.10 mag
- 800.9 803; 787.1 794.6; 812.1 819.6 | 0.31 mag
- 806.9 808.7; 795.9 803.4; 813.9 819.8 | 0.00 mag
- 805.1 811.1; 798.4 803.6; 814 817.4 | -0.02 mag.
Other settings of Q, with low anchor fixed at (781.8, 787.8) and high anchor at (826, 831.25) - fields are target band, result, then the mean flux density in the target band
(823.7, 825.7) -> 0.02 mag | 93.8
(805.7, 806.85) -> 0.21 mag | 93.5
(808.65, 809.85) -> 0.19 mag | 92.6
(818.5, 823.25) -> 0.06 mag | 93.8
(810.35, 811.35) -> 0.15 mag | 94.9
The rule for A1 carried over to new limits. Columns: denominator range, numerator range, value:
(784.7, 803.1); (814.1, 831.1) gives 0.77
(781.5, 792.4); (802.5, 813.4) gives 0.63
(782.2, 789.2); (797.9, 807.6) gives 0.60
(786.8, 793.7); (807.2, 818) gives 0.59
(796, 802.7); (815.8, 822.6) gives 1.01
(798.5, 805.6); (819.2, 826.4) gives 1.01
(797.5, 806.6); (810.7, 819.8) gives 1.00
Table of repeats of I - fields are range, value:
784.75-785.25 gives 116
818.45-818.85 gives 94.1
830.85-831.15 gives 91.3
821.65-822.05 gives 95.2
